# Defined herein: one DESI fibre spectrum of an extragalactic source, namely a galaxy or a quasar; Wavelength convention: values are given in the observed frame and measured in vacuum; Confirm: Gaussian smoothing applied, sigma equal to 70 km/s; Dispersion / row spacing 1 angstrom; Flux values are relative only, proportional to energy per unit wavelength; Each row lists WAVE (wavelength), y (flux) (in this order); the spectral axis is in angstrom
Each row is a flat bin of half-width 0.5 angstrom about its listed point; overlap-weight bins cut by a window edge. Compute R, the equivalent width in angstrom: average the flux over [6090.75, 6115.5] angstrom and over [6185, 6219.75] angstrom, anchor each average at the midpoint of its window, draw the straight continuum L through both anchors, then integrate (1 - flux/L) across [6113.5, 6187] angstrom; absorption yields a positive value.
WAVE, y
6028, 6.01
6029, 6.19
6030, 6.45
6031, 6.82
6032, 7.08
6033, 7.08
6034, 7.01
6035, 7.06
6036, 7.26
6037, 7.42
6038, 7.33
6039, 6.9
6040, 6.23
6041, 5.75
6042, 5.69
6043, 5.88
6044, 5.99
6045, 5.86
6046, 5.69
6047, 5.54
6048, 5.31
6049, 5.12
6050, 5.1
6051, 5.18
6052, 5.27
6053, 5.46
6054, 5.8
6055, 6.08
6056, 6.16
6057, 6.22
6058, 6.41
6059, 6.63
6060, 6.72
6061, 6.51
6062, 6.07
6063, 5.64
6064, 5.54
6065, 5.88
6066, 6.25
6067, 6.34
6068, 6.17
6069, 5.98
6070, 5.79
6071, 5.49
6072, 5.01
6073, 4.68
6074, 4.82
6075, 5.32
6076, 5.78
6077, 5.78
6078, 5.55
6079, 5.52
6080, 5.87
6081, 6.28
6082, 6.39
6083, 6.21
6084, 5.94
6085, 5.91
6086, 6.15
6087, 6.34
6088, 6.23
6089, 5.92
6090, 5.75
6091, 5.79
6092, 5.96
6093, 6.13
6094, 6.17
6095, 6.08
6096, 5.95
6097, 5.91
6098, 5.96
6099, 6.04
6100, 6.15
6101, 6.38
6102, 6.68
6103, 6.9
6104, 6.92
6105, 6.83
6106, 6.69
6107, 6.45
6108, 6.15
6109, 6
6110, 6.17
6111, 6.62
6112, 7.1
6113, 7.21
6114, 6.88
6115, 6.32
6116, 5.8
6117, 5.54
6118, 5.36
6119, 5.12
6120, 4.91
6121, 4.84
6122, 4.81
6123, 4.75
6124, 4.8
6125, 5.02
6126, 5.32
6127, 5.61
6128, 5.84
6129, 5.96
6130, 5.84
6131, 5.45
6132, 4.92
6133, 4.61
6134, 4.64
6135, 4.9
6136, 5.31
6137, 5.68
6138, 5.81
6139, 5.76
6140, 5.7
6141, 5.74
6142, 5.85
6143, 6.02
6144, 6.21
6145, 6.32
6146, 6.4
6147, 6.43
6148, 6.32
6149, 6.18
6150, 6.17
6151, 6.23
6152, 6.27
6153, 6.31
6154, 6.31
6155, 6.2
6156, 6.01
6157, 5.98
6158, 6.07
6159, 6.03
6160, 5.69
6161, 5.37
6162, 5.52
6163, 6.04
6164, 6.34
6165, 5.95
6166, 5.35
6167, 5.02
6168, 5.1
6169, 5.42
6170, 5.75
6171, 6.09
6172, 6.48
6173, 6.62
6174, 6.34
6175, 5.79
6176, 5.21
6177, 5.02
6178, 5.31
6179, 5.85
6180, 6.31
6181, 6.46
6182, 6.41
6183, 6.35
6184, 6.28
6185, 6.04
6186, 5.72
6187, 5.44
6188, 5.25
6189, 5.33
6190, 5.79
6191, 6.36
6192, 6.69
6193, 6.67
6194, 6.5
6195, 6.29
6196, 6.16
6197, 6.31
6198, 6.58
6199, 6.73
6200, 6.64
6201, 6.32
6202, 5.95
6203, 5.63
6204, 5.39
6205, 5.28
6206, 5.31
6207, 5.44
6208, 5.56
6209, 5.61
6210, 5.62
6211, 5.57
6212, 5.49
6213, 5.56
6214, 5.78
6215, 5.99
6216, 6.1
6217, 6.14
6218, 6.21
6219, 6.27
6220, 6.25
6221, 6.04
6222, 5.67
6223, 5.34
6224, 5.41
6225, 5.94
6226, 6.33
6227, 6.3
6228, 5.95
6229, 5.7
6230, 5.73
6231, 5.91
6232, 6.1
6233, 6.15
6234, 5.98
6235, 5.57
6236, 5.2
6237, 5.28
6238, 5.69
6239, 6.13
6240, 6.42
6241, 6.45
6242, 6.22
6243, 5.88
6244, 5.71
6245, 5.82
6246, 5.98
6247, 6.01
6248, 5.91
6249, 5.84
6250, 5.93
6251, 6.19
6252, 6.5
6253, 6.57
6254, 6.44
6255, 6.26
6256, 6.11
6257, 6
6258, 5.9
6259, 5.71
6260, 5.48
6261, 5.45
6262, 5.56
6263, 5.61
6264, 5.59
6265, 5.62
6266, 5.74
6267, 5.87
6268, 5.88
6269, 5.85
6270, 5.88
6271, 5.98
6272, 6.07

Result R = 4.9 angstrom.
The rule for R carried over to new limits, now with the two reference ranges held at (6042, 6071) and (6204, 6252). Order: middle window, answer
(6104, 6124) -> -0.4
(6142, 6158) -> -1.0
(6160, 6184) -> 0.1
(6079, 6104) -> -1.1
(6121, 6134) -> 1.5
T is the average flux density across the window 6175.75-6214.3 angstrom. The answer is 5.91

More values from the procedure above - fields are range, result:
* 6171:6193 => 5.97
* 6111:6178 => 5.76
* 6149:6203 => 6.01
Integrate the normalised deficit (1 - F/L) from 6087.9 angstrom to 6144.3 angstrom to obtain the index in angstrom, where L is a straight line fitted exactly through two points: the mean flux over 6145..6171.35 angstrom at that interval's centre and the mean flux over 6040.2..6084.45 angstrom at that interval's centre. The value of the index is 0.31 angstrom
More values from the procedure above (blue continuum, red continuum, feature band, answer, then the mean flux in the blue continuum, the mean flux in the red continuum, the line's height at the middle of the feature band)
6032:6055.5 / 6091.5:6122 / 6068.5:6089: 1.3 angstrom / 6.11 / 6.15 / 6.13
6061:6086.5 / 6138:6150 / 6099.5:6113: -1.5 angstrom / 5.79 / 6.08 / 5.92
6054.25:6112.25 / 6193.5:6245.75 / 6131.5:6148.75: 0.9 angstrom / 6.07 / 5.92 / 6.01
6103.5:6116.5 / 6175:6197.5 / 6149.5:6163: 0.4 angstrom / 6.55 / 5.98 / 6.21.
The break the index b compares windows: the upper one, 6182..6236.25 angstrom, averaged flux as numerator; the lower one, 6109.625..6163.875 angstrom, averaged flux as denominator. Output 1.03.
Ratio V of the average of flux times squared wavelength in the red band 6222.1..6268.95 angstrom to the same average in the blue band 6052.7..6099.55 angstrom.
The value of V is 1.05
